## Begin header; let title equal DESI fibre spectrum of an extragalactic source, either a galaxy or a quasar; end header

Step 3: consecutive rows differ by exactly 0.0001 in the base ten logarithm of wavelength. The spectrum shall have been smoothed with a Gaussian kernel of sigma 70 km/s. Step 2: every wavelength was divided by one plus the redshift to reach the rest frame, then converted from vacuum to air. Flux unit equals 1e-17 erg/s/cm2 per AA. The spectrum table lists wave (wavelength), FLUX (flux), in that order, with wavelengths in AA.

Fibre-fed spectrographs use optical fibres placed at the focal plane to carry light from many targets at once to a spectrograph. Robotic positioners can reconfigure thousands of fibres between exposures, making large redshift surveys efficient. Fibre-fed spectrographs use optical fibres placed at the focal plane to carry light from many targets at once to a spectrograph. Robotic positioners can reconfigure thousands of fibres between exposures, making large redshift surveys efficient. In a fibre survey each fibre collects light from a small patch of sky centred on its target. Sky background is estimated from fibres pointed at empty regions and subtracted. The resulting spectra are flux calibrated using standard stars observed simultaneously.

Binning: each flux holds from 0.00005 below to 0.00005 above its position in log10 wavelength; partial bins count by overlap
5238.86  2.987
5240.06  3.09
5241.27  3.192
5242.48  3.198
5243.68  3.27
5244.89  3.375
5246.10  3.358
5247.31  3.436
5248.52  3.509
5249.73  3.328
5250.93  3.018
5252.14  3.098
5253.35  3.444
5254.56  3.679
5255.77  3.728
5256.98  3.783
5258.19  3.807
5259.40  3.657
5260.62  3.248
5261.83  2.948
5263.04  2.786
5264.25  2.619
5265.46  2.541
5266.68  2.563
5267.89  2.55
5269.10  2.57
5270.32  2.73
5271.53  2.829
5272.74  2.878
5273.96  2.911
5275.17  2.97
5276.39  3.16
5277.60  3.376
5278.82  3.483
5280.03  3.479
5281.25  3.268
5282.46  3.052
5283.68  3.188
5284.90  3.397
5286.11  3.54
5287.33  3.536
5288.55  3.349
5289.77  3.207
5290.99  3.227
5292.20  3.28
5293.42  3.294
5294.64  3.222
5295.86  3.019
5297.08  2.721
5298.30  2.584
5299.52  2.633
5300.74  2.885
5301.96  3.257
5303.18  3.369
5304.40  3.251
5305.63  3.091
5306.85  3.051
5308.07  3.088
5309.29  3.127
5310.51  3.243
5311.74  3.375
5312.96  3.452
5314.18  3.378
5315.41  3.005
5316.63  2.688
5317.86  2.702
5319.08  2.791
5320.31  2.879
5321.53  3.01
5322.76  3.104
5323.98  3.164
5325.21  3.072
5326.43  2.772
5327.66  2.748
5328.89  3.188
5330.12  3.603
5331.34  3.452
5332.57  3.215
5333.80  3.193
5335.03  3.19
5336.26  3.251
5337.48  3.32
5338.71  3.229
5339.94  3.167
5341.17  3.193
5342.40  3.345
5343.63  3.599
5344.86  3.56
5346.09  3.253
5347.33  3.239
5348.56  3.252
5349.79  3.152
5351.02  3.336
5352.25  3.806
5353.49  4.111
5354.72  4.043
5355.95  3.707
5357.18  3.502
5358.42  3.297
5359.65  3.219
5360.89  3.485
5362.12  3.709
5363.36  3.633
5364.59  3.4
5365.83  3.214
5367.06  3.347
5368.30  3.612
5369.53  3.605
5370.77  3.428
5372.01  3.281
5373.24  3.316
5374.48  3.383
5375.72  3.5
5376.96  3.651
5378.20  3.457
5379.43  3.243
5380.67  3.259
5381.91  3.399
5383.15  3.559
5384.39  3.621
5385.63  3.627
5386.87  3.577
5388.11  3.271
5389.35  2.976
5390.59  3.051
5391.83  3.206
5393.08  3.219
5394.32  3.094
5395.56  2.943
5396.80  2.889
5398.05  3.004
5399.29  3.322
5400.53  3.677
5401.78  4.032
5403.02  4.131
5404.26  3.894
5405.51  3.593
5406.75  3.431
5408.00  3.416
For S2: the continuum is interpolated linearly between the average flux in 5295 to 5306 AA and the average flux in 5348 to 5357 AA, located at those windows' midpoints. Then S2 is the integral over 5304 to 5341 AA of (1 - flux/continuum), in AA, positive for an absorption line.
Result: 1.41 AA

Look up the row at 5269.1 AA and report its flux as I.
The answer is 2.57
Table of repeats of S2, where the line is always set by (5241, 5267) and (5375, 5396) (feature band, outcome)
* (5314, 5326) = 1.2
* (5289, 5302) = 1.0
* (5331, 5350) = 0.1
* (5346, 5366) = -1.1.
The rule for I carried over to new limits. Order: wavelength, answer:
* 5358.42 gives 3.297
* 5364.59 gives 3.4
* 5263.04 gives 2.786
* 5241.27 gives 3.192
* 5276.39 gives 3.16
